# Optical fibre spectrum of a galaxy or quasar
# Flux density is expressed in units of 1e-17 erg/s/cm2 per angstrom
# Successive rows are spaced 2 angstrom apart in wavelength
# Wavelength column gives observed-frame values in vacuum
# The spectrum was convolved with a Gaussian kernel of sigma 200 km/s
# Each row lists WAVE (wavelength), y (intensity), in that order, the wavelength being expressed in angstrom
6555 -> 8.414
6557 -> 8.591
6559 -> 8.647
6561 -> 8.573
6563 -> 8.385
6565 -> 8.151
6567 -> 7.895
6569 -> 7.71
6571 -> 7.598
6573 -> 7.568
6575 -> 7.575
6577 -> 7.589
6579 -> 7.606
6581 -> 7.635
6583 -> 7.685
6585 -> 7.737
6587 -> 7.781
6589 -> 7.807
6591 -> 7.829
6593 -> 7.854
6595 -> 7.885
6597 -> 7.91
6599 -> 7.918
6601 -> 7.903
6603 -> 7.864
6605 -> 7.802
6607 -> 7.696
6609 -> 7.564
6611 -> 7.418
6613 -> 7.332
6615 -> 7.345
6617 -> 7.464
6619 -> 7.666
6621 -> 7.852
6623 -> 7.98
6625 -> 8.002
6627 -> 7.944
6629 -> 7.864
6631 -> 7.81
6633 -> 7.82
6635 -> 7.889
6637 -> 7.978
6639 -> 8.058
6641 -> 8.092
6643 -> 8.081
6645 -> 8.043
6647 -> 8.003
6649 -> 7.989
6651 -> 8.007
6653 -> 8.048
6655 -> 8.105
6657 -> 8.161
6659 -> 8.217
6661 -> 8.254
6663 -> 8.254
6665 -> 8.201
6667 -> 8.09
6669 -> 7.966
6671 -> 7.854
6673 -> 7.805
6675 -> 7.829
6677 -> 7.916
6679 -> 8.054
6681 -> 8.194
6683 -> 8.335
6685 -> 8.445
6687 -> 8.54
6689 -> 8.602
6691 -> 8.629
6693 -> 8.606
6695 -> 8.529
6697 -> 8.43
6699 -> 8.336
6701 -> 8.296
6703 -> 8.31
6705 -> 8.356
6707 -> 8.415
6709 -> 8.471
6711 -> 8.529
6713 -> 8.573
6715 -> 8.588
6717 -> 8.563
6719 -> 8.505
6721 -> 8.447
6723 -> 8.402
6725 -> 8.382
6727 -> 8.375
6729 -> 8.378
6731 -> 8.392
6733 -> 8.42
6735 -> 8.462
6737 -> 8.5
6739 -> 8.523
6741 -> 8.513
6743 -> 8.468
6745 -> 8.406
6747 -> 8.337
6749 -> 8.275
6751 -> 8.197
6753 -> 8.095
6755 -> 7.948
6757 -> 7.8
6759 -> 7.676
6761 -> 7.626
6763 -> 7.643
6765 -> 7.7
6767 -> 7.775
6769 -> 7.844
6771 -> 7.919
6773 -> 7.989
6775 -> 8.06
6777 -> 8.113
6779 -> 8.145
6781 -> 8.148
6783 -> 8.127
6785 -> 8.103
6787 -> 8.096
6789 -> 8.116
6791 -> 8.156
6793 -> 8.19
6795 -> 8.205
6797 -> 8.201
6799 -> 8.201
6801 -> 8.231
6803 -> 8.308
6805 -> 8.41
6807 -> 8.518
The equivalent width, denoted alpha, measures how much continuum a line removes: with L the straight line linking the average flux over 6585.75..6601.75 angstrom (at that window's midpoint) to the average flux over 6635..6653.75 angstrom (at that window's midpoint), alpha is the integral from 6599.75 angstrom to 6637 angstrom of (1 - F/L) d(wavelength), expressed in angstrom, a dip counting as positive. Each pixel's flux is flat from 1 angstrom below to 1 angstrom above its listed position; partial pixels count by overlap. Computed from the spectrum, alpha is 0.9 angstrom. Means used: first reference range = 7.86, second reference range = 8.03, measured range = 7.74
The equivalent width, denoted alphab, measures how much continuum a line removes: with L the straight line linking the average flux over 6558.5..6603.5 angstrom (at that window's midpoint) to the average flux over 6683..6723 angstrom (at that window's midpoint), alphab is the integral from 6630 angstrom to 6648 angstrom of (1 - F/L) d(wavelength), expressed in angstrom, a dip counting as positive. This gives 0.4 angstrom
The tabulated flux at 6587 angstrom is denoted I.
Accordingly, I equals 7.781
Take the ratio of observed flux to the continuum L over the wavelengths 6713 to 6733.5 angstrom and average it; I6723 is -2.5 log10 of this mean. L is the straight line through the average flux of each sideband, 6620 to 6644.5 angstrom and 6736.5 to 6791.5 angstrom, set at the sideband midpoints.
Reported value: -0.05 mag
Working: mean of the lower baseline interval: 7.95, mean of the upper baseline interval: 8.08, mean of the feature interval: 8.45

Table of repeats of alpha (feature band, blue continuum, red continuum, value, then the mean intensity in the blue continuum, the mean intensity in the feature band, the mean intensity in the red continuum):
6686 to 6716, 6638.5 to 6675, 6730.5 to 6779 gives -1.5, 8.06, 8.48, 8.11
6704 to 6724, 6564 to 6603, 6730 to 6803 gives -1.1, 7.77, 8.48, 8.13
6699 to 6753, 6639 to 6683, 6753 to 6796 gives -2.7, 8.06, 8.42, 7.97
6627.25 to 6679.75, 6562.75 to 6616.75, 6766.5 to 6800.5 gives -1.1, 7.73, 8.01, 8.09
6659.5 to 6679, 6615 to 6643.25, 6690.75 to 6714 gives 0.4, 7.87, 8.03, 8.45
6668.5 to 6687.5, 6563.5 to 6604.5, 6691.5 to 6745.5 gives 0.4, 7.78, 8.09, 8.45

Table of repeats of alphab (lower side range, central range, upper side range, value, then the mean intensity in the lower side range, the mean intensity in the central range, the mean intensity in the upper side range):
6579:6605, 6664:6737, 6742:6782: -3.7 angstrom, 7.81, 8.34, 8.01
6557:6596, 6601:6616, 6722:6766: 0.7 angstrom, 7.89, 7.6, 8.21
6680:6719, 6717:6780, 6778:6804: 1.0 angstrom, 8.46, 8.18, 8.17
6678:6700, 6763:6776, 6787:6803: 0.6 angstrom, 8.43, 7.86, 8.19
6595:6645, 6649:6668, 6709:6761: -0.4 angstrom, 7.81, 8.14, 8.34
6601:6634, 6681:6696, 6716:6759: -0.8 angstrom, 7.72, 8.5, 8.34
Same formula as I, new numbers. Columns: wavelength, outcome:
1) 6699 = 8.336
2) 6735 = 8.462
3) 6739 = 8.523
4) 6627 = 7.944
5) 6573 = 7.568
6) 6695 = 8.529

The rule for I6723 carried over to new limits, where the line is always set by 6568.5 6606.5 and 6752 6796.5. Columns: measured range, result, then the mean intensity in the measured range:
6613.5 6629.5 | 0.01 mag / 7.75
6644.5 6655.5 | -0.03 mag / 8.03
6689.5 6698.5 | -0.09 mag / 8.54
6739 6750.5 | -0.06 mag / 8.4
